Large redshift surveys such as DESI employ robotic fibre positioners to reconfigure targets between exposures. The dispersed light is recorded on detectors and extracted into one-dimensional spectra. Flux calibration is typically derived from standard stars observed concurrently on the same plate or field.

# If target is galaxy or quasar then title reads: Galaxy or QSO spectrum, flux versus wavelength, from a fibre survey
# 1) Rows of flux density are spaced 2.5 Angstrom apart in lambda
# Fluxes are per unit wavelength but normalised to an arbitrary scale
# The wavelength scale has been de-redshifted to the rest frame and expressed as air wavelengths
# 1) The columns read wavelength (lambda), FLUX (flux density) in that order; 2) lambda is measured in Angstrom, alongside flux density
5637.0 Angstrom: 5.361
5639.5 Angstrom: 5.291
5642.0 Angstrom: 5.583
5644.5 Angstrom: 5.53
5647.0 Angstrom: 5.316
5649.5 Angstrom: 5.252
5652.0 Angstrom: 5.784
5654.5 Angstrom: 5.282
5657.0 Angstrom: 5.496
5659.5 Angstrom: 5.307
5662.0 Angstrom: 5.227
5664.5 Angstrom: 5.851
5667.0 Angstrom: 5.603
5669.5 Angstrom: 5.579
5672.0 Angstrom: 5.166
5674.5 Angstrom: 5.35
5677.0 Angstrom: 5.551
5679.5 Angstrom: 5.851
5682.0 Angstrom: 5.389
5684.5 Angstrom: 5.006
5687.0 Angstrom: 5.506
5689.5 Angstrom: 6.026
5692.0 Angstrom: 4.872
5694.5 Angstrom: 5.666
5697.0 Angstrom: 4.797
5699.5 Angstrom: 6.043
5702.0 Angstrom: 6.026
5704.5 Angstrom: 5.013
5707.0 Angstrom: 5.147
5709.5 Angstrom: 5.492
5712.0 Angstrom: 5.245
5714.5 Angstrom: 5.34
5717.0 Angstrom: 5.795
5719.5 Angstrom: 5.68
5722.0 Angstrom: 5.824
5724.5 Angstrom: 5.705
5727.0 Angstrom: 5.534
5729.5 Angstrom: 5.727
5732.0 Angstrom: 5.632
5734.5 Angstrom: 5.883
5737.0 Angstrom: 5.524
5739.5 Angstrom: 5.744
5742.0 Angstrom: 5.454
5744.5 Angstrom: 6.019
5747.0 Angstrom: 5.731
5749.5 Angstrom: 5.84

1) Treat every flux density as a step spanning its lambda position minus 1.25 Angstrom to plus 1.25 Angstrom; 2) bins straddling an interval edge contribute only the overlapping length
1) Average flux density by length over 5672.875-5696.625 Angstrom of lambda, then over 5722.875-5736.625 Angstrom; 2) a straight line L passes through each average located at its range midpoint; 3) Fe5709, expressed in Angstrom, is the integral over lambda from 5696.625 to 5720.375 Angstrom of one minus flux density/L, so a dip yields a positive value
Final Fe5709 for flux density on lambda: 0.4 Angstrom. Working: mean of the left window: 5.44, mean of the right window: 5.69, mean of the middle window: 5.48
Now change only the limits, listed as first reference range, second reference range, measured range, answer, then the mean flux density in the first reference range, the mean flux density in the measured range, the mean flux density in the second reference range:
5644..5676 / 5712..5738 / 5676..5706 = 0.3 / 5.44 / 5.48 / 5.65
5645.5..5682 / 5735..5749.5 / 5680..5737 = 0.9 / 5.47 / 5.52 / 5.72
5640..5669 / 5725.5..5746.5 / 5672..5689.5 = 0.3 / 5.47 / 5.46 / 5.69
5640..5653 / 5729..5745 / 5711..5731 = 0.2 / 5.48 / 5.61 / 5.7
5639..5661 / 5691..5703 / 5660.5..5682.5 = -0.2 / 5.43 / 5.51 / 5.48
